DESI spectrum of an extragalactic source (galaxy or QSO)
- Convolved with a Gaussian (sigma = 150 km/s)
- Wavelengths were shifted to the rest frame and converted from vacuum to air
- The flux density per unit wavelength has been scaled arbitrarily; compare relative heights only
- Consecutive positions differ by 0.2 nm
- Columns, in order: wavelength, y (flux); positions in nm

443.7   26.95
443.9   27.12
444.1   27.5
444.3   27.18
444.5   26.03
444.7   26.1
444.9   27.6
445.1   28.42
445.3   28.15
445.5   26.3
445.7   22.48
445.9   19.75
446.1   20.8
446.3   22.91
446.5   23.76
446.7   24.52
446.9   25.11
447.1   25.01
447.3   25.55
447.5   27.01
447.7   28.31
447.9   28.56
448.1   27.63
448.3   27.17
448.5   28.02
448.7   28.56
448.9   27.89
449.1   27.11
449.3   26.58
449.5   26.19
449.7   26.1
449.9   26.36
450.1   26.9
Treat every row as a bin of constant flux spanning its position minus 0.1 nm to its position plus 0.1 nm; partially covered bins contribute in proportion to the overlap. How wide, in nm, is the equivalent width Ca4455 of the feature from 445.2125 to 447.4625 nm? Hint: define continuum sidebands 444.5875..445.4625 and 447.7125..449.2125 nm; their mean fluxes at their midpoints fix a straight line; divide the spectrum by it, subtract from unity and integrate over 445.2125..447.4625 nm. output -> 0.29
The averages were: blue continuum 27.5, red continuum 27.9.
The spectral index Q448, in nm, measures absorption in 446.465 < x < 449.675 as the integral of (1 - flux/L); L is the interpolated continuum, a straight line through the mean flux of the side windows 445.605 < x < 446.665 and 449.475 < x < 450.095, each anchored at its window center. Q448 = -0.318 nm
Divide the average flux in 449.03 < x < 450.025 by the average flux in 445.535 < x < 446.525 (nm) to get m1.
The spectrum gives 1.20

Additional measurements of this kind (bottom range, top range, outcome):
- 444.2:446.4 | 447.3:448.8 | 1.11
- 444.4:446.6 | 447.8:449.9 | 1.10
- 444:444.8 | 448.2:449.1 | 1.04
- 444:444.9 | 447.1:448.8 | 1.02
